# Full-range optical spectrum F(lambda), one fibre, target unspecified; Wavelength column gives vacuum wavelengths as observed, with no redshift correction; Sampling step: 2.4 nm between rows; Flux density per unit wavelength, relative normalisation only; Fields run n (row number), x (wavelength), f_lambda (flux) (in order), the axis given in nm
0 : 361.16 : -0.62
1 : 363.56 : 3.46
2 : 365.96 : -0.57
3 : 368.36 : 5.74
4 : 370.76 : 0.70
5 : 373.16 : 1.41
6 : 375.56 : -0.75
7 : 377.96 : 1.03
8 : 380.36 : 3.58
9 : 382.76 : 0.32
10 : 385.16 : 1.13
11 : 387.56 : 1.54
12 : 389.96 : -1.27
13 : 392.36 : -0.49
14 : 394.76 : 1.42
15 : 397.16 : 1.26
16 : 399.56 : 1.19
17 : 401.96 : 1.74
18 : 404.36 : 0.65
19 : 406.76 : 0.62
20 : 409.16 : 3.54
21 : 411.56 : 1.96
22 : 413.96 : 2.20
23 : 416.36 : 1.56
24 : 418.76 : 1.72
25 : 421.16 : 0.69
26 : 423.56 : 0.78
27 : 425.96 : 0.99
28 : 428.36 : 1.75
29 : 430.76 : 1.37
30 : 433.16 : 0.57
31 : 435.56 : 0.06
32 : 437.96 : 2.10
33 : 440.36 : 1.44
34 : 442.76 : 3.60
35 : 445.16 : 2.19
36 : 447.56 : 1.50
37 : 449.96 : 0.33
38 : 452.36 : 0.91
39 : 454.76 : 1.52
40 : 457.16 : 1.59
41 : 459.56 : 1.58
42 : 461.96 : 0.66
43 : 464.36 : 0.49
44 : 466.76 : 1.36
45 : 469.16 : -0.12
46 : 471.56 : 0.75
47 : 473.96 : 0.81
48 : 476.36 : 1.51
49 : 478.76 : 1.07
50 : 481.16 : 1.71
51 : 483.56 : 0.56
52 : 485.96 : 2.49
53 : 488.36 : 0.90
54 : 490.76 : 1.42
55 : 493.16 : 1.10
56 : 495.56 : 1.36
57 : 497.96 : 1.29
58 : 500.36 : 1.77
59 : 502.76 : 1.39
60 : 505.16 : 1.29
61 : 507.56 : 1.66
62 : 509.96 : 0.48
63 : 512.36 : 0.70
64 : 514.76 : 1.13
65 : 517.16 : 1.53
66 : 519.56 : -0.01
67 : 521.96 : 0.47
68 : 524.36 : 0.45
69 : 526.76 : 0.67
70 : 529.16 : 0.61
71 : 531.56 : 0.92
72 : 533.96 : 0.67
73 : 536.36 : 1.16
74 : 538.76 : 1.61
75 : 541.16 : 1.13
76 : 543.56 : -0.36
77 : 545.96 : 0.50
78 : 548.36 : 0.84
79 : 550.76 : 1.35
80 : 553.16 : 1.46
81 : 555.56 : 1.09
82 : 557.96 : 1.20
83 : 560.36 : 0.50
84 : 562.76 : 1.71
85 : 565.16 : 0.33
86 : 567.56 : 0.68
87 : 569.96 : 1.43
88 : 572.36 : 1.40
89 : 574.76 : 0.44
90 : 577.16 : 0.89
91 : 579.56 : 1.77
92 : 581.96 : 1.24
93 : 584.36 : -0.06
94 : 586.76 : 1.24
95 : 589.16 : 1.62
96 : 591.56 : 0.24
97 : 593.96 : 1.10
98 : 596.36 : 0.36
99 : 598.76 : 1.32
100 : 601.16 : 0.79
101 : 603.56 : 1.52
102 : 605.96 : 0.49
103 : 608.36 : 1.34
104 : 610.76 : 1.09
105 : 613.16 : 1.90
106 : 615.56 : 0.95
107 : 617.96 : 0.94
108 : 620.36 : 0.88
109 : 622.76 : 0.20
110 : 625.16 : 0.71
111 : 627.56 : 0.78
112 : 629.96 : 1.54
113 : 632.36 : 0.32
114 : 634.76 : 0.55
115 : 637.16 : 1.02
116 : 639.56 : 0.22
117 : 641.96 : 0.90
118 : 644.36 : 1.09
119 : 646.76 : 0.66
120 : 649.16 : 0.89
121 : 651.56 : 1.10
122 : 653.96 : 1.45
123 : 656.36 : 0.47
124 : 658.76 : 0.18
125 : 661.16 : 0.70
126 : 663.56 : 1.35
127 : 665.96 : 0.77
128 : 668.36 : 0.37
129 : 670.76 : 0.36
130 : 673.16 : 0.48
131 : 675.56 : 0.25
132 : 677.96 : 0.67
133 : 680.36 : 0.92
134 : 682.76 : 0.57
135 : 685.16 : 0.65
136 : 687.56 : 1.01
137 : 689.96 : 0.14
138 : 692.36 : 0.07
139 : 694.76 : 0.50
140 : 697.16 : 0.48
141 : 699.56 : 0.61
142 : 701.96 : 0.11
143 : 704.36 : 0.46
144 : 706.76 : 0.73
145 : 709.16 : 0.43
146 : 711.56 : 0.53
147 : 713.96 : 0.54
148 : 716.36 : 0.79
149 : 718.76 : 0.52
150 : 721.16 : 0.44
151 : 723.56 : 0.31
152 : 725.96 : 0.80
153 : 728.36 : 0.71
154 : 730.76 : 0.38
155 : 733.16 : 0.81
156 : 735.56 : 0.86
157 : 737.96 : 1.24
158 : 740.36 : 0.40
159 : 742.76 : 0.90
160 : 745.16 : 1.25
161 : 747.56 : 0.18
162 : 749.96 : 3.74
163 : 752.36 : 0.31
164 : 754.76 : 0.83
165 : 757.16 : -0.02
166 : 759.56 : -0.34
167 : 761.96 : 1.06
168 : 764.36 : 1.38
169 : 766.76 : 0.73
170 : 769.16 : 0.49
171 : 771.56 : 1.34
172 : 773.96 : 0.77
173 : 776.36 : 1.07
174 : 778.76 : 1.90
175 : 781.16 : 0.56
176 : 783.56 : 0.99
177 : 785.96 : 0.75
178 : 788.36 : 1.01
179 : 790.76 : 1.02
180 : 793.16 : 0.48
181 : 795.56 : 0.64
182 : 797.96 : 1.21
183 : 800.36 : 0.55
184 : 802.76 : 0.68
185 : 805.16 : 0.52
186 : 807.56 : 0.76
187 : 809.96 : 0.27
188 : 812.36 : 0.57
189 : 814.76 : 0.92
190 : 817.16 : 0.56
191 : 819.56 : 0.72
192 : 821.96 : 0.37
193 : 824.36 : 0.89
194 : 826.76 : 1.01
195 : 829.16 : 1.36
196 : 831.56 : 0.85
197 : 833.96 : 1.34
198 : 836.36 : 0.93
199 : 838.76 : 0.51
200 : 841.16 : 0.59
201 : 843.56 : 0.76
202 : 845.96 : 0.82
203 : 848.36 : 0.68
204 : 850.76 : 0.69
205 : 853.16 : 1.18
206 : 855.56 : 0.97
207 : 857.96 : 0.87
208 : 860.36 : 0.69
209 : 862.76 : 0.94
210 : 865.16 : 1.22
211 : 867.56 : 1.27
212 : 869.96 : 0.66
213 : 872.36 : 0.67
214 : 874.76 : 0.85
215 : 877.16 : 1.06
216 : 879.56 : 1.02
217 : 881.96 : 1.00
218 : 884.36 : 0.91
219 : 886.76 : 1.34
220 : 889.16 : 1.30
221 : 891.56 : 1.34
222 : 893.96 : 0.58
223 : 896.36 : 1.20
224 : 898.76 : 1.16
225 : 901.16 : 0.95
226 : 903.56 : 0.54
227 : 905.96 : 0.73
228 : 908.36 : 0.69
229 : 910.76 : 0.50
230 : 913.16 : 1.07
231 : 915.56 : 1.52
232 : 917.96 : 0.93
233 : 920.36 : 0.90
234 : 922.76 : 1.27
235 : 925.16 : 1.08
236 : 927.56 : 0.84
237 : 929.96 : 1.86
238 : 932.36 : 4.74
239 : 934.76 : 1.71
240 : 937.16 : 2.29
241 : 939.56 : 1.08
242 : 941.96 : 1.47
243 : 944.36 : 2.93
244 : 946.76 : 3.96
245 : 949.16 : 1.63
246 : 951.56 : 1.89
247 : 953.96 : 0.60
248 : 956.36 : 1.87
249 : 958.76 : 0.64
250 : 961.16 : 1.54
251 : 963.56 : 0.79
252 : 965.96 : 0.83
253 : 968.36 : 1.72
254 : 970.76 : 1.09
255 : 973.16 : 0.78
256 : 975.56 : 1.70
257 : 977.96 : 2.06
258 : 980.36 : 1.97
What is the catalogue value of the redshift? 1.01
